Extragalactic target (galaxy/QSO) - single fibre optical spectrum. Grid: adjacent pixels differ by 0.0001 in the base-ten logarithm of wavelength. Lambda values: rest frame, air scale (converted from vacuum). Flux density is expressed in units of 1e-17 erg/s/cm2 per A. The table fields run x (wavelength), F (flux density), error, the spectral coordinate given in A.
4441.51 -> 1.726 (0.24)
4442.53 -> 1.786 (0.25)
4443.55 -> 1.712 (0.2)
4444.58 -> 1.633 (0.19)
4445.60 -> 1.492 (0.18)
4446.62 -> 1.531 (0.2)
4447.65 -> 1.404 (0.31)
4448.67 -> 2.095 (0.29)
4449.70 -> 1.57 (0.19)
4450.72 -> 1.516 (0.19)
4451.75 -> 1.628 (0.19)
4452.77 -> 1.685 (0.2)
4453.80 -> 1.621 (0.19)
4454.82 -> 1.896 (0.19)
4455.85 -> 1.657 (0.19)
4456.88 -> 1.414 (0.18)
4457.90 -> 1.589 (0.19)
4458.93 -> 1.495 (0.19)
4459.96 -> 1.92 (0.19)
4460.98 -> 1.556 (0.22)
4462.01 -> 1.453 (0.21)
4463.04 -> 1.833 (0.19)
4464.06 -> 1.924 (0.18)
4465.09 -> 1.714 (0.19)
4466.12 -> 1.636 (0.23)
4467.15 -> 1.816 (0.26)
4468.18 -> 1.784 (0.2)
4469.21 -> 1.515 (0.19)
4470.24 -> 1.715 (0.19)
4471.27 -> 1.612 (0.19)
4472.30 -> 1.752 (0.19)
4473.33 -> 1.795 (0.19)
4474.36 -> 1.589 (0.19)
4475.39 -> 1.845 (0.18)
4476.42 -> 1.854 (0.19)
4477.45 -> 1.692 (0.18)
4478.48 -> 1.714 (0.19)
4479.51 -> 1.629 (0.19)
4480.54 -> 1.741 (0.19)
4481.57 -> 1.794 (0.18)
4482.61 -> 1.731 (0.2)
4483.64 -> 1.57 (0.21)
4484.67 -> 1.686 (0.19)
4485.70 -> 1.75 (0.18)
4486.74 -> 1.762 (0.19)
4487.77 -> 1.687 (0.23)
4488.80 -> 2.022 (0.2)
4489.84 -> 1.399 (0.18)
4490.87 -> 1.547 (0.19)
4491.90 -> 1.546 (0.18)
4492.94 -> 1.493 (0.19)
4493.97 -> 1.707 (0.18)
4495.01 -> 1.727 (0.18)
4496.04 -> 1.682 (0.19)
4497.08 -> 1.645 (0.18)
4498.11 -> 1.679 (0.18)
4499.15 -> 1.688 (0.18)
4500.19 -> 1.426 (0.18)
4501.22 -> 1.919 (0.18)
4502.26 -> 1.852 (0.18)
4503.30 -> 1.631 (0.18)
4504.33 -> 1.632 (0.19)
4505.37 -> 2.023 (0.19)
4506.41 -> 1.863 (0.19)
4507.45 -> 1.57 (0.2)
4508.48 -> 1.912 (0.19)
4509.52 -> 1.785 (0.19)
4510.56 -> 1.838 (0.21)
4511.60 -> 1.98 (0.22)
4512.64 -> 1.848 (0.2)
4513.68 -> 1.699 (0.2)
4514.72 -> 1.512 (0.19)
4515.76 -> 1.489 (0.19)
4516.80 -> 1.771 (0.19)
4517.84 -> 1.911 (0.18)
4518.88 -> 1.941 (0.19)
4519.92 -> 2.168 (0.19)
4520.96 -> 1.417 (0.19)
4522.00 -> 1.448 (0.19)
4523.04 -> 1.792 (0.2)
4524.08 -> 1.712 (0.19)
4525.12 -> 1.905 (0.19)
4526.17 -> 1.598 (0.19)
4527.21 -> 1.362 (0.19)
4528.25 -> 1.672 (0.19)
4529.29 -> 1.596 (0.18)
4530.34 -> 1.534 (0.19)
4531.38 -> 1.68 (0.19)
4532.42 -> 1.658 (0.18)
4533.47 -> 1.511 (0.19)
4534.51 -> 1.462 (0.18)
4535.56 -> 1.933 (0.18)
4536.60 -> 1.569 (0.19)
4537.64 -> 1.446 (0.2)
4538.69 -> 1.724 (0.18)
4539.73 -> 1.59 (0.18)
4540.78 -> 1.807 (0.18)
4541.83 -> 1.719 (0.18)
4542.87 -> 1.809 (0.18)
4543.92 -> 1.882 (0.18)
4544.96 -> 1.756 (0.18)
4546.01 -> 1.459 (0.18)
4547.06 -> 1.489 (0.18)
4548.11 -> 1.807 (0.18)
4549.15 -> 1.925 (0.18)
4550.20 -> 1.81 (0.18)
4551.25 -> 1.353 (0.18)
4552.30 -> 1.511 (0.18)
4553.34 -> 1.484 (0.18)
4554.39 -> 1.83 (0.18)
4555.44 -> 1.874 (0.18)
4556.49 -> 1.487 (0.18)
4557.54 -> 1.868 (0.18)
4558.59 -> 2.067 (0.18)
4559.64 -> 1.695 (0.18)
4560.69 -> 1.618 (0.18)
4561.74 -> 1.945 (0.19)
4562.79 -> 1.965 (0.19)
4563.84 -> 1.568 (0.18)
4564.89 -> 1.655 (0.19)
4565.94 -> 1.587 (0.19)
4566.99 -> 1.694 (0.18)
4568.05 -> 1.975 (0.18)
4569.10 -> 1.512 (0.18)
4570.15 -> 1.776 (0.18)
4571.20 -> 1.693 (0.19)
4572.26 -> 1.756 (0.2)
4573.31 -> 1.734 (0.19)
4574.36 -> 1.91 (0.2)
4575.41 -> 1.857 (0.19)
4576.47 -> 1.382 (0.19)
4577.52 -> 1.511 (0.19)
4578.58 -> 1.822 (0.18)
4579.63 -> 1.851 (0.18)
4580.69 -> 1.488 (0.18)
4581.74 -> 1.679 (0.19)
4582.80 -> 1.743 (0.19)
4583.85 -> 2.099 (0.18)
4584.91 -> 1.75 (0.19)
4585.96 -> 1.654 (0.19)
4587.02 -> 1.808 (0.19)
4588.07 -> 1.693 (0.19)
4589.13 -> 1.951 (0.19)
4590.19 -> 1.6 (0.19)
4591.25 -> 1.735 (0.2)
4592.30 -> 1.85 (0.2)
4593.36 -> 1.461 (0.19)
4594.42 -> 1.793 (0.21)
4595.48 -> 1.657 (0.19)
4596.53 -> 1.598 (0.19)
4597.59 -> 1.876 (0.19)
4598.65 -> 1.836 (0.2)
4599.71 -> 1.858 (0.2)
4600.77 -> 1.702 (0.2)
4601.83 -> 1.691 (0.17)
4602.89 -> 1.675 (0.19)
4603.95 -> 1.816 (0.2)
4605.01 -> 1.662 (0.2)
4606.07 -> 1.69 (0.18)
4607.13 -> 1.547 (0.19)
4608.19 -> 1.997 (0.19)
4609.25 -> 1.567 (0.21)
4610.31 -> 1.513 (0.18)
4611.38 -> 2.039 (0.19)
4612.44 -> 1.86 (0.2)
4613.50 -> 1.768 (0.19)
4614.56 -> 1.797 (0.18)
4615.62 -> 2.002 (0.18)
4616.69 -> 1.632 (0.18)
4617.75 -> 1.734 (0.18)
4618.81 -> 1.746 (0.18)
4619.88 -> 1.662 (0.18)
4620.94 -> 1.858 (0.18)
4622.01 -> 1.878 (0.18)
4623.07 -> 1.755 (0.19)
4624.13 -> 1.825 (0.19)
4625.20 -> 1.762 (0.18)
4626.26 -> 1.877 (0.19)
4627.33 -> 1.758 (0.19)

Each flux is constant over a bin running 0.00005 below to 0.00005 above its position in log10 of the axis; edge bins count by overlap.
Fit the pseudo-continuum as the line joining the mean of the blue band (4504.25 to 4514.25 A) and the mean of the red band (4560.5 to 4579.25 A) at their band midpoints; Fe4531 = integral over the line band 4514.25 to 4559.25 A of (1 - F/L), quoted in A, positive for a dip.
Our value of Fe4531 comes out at 2.4 A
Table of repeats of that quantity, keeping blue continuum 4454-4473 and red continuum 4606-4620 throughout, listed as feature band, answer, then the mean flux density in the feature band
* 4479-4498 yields 0.24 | 1.67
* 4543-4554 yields 0.45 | 1.66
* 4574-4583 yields 0.27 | 1.69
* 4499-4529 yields -0.50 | 1.74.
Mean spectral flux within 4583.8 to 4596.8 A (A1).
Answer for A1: 1.73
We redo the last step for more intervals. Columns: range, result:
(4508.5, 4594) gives 1.71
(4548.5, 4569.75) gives 1.72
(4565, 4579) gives 1.71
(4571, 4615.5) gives 1.74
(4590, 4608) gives 1.72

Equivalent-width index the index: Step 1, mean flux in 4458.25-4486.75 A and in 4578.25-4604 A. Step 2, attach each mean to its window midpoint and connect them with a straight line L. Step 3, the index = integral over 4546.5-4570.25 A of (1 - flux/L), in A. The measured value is 0.3 A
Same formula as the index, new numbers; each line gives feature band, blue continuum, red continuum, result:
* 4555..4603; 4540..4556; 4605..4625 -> -0.3 A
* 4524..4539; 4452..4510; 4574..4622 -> 0.9 A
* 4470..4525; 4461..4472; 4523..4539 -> -2.0 A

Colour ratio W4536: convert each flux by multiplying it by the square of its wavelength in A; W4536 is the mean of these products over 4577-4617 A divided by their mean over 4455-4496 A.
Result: 1.09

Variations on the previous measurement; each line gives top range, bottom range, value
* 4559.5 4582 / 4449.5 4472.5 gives 1.08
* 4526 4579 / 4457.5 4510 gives 1.02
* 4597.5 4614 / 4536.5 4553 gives 1.08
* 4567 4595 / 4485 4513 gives 1.04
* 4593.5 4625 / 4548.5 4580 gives 1.04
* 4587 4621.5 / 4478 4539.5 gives 1.08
